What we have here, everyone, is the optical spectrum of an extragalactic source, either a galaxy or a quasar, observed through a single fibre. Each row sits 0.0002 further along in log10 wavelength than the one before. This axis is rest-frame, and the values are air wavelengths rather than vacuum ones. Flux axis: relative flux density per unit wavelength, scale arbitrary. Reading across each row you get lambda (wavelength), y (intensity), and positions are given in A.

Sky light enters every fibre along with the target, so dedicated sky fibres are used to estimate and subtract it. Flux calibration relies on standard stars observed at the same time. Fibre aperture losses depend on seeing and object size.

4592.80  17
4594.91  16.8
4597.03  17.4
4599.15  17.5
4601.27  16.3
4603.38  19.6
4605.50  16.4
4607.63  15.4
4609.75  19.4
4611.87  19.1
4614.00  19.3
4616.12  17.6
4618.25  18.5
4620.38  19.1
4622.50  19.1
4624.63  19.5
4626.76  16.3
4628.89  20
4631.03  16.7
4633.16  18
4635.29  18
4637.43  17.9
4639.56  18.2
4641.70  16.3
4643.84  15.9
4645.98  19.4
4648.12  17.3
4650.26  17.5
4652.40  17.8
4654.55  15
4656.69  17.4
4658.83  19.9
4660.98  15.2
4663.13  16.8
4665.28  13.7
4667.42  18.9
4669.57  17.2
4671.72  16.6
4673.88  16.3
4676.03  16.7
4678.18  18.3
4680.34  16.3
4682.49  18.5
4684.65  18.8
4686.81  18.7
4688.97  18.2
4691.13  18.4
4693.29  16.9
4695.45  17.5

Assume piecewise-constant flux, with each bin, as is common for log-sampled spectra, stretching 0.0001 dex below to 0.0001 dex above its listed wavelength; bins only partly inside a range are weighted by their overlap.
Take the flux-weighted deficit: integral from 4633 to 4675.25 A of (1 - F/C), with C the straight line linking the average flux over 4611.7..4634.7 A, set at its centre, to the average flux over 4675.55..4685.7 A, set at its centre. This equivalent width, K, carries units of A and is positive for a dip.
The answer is 2.2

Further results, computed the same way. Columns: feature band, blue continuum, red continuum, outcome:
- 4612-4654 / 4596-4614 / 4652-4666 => -2.2 A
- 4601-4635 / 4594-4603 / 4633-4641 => -1.2 A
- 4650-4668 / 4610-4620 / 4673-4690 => 1.2 A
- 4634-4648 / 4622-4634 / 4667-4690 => 0.4 A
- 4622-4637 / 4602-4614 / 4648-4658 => -0.5 A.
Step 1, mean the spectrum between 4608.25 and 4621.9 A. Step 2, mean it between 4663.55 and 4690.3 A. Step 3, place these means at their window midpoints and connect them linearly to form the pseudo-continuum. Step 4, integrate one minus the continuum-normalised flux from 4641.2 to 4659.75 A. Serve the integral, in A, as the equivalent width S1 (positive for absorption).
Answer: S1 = 0.6 A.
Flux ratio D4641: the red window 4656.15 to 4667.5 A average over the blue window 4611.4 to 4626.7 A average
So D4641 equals 0.9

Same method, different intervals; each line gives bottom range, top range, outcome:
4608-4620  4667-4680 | 0.92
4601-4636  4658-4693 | 0.96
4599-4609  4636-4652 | 1.03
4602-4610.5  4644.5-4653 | 1.02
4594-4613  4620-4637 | 1.04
